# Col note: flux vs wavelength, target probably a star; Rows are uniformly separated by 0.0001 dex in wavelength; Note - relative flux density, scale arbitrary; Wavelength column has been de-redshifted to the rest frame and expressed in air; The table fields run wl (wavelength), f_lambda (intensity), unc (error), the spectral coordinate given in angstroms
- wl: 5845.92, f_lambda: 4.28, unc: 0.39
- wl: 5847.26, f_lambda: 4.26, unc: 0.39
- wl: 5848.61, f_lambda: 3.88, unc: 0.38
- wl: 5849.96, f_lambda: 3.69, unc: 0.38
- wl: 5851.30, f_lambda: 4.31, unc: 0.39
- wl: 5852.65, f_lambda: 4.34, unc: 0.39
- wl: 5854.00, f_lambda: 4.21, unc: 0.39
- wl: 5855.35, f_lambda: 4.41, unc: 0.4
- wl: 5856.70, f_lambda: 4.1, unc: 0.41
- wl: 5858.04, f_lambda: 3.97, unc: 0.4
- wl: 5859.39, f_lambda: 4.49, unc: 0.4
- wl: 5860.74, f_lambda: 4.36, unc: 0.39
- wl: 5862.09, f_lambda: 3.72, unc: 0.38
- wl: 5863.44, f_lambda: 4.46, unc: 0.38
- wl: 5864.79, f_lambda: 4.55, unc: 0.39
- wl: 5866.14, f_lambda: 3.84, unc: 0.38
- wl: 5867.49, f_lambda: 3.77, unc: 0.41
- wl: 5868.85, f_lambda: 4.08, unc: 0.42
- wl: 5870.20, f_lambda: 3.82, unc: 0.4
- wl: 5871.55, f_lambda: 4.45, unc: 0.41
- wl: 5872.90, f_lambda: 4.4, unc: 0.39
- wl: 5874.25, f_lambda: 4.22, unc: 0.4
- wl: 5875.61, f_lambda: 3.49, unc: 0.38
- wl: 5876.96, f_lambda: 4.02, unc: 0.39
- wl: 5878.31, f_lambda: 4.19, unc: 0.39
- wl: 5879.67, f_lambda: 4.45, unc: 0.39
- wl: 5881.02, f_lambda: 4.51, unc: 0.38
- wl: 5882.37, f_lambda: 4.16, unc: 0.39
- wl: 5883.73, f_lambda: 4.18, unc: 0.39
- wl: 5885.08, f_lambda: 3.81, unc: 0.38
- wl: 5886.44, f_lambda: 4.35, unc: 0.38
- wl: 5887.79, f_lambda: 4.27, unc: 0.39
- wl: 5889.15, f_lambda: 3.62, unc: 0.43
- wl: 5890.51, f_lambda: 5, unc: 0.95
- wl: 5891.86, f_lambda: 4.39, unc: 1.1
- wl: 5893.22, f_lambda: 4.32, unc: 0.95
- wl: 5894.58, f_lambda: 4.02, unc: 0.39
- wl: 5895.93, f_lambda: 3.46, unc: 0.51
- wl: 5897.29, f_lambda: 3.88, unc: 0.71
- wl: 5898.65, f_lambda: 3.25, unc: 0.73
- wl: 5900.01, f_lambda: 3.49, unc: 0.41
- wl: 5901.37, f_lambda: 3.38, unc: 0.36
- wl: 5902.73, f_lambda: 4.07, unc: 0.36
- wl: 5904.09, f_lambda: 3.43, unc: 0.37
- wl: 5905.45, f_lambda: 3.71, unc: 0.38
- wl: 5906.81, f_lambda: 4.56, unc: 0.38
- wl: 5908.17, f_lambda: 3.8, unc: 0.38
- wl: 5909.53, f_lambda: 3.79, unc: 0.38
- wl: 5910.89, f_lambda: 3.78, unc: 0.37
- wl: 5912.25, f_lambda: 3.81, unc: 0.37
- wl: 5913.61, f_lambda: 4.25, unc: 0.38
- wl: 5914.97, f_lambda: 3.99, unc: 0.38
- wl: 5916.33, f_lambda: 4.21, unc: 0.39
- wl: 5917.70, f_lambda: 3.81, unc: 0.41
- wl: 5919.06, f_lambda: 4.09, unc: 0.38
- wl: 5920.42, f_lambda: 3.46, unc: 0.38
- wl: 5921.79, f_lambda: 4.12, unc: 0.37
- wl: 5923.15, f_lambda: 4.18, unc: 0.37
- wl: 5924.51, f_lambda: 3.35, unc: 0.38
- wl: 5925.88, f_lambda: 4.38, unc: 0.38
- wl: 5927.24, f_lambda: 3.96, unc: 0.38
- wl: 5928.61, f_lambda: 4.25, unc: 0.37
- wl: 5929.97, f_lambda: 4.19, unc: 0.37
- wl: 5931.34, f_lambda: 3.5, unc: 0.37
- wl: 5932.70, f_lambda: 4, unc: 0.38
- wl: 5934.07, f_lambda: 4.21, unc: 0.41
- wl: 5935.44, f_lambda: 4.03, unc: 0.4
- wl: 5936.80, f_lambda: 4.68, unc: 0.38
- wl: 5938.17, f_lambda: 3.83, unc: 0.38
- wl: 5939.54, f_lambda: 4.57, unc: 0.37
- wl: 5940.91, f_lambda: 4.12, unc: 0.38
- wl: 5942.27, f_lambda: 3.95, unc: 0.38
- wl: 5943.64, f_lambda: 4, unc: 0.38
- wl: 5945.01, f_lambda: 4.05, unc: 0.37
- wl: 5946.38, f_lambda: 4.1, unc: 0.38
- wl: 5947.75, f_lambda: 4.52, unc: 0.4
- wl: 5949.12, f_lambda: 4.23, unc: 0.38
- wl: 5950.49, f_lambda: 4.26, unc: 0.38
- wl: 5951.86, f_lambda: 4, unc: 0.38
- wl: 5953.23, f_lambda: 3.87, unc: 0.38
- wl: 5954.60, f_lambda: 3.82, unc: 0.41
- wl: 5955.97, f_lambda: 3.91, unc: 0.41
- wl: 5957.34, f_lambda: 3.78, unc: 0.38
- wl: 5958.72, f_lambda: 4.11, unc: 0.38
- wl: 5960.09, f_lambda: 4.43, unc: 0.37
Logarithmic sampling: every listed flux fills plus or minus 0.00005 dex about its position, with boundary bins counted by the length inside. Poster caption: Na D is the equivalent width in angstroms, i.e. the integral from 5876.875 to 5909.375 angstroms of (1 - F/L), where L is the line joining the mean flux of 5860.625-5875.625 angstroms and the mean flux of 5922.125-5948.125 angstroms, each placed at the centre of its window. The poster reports 0.8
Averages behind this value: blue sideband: 4.11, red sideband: 4.09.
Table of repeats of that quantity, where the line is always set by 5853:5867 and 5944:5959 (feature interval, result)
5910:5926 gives 0.7 angstroms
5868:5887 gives 0.1 angstroms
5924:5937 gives 0.2 angstroms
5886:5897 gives 0.0 angstroms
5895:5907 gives 1.4 angstroms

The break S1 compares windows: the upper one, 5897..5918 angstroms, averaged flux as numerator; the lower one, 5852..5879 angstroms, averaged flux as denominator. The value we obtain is 0.92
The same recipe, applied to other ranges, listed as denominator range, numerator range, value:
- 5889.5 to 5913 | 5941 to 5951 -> 1.07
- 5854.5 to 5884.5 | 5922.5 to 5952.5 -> 0.99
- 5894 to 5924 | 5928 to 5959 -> 1.06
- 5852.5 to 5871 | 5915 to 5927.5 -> 0.95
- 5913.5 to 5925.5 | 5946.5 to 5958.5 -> 1.03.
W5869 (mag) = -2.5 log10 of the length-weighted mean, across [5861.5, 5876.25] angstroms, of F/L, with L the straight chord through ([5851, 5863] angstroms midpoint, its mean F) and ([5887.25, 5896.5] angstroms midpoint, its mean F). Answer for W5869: 0.03 mag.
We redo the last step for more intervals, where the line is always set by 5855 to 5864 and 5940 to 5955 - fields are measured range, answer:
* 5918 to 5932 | 0.048 mag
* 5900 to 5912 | 0.097 mag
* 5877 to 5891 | -0.014 mag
